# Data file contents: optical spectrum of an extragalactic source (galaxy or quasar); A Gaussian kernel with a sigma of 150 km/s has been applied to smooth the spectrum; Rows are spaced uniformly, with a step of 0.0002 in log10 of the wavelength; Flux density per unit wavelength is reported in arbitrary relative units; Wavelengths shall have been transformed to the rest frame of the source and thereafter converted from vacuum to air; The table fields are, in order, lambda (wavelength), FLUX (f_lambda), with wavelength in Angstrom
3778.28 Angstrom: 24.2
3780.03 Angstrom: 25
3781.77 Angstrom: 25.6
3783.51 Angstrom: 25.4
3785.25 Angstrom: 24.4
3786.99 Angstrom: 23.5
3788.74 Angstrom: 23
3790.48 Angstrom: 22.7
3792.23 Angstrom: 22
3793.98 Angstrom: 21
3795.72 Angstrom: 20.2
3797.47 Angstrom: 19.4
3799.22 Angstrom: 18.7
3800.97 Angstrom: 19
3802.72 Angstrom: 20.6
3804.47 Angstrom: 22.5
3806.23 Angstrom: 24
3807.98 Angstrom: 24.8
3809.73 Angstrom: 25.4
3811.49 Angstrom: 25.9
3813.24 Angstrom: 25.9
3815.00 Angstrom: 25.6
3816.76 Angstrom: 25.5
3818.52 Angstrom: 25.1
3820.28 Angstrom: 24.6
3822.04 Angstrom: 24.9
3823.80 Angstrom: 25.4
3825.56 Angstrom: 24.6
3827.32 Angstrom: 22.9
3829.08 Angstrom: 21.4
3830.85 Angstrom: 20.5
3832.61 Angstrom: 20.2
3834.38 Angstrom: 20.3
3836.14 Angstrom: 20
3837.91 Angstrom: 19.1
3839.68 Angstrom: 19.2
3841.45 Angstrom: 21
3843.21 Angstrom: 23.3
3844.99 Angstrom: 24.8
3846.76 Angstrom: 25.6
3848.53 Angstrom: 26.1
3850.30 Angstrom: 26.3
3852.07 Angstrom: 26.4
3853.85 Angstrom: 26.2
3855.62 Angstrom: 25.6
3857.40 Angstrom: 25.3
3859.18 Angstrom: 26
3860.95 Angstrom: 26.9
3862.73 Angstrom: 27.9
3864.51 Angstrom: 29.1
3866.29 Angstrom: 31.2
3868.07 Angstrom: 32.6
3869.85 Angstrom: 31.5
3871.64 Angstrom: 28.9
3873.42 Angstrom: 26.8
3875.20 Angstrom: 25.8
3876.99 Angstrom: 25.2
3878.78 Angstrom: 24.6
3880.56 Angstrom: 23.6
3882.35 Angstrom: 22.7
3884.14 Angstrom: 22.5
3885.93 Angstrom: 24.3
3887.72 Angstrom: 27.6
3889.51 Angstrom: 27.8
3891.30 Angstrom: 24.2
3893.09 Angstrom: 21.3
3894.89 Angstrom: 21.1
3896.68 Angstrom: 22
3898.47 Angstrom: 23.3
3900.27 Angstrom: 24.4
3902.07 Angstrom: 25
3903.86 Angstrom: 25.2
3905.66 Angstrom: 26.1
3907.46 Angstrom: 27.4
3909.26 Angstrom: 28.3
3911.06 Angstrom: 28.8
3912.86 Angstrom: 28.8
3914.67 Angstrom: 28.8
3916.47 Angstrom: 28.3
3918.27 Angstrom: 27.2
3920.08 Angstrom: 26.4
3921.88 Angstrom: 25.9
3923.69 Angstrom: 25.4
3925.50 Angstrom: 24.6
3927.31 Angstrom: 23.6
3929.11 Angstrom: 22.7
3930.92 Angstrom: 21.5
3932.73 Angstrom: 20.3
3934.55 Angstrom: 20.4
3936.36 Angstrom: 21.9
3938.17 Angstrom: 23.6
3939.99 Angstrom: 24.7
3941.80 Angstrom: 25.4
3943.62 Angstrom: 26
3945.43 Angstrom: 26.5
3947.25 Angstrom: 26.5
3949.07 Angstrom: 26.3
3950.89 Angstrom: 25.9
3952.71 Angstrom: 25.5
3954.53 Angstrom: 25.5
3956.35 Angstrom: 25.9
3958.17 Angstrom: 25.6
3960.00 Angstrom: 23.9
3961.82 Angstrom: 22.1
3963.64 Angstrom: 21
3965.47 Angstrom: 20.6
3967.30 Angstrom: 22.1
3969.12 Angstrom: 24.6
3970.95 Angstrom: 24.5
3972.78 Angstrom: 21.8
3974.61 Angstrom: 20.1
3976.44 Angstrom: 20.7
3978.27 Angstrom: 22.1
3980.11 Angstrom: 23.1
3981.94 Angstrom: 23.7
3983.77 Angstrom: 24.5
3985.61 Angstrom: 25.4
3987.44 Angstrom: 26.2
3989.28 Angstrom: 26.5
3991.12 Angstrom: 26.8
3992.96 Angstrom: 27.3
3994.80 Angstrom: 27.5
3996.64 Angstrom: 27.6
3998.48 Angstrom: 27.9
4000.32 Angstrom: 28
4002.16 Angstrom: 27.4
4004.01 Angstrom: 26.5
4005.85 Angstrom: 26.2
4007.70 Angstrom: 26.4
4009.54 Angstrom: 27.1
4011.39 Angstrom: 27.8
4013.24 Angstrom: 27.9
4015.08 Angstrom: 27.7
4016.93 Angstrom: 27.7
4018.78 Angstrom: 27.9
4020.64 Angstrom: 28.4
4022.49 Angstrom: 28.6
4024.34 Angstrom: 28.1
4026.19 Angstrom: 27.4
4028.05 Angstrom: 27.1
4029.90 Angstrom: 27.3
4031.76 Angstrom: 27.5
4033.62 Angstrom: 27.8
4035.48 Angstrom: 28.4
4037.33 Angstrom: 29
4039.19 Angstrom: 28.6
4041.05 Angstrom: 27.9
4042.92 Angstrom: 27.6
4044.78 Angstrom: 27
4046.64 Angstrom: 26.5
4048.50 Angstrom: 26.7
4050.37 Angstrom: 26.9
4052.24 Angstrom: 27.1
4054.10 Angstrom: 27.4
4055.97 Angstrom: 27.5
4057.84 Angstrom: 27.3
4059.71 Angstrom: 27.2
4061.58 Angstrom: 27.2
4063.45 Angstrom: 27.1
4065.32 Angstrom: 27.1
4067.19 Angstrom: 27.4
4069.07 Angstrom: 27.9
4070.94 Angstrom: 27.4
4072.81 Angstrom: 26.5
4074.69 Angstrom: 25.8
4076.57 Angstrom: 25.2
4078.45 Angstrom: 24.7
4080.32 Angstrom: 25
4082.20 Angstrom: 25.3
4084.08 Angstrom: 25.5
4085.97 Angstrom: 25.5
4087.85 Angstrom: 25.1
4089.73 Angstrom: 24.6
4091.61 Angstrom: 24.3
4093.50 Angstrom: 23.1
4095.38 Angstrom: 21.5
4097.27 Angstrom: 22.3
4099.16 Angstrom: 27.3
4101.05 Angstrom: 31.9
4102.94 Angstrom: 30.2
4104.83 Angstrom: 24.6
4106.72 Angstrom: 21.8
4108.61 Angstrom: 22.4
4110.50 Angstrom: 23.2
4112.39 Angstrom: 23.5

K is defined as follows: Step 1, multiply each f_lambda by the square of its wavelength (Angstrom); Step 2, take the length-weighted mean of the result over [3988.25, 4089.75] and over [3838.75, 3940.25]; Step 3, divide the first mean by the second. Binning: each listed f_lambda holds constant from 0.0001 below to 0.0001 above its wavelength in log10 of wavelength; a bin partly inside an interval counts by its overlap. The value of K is 1.2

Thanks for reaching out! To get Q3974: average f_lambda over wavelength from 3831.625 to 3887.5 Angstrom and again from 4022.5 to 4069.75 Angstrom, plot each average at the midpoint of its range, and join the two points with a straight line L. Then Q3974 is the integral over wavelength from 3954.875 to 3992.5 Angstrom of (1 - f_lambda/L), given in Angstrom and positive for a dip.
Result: 4.2 Angstrom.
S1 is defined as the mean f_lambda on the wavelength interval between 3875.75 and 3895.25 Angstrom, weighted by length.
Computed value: 24.2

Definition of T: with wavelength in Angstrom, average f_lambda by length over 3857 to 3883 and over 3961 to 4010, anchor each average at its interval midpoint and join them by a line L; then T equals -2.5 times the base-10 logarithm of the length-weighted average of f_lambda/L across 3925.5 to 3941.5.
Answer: 0.15 mag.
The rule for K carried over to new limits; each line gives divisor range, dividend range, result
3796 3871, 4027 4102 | 1.23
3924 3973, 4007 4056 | 1.21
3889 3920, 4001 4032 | 1.13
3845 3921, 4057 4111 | 1.08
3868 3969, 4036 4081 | 1.16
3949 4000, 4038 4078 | 1.15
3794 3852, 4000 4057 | 1.33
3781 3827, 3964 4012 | 1.17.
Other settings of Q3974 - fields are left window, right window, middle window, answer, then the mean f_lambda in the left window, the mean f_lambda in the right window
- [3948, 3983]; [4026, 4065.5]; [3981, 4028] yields -3.1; 23.4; 27.4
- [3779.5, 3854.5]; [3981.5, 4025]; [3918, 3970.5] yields 3.4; 23.2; 27.1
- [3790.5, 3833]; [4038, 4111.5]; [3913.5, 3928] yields -1.3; 22.9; 26.1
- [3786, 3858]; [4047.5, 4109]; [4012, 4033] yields -2.0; 23.1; 26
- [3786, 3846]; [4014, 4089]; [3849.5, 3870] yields -3.8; 22.6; 27.1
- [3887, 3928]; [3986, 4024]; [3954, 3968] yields 1.7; 25.7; 27.4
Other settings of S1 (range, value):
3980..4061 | 27.2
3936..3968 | 24.4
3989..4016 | 27.3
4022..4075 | 27.4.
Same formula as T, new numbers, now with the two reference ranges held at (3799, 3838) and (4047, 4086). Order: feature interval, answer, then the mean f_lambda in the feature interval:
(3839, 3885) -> -0.102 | 26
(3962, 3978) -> 0.150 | 21.9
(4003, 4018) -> -0.057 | 27.2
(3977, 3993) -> 0.025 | 24.8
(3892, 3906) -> 0.034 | 23.5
